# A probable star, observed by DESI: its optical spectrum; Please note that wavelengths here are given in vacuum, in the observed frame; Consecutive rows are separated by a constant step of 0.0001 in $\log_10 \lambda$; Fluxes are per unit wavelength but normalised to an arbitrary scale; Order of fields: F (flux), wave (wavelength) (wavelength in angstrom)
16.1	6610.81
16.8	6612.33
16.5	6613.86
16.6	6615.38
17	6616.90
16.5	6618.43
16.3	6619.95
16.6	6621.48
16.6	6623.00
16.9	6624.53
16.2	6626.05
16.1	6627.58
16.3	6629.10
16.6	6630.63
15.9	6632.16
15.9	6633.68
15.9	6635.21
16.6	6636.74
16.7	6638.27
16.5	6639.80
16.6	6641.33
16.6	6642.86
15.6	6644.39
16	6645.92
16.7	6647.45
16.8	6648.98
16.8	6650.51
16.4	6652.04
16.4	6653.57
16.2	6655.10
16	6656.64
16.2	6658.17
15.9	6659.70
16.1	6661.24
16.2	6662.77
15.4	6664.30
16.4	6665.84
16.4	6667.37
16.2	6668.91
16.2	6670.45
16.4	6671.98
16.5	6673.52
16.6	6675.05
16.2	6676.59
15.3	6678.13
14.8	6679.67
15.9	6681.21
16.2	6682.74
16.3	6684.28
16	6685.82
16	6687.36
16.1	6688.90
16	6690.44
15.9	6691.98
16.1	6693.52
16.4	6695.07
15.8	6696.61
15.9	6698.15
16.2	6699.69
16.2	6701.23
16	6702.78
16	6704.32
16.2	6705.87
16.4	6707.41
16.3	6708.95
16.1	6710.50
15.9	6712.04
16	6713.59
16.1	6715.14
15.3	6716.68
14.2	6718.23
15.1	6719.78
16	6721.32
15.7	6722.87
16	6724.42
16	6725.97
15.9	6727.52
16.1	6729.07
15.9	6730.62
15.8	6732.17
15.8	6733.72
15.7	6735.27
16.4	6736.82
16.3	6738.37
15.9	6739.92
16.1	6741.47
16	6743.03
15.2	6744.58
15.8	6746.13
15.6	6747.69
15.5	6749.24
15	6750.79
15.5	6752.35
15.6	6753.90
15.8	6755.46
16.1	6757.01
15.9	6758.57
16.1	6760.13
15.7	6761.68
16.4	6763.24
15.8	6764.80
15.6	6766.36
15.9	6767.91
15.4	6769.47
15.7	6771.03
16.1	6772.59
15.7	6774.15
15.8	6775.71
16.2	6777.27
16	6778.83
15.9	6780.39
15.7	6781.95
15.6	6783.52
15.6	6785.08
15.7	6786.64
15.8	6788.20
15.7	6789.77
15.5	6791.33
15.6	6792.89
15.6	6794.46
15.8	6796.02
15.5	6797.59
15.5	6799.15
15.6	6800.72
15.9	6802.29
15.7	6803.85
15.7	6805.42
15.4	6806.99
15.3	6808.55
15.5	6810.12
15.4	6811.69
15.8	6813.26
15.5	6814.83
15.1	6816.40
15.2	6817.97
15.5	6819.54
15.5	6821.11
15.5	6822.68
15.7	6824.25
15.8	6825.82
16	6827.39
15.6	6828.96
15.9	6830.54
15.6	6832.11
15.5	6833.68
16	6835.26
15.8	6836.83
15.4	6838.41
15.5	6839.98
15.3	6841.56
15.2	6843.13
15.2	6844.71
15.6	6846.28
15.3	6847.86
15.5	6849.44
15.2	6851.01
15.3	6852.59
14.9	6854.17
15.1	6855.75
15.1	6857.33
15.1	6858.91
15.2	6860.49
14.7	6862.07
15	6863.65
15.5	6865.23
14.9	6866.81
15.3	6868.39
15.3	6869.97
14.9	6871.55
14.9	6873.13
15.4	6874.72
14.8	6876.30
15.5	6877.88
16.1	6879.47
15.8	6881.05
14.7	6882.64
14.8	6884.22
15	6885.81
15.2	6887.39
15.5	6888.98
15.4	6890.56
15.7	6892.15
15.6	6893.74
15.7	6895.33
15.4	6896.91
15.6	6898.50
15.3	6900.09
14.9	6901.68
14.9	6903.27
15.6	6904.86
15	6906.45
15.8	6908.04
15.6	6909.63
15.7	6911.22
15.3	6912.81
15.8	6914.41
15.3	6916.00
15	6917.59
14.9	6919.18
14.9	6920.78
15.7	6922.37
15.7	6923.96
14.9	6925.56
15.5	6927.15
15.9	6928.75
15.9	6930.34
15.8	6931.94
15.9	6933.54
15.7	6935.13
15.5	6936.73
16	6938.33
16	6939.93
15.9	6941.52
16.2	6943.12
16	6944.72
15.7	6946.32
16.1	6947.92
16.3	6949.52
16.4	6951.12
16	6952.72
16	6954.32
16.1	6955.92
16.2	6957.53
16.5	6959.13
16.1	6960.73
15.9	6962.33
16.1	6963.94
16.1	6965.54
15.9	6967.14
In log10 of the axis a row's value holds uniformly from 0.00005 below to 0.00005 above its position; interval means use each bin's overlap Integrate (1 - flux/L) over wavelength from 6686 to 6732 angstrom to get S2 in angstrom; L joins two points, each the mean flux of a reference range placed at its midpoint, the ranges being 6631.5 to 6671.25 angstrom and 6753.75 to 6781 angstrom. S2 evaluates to 0.42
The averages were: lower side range 16.3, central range 15.9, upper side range 15.9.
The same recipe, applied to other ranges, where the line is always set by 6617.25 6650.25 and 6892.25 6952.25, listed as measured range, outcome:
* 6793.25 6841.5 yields 0.9 angstrom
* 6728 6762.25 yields 0.6 angstrom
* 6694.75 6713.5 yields 0.1 angstrom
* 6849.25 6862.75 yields 0.6 angstrom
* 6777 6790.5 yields 0.2 angstrom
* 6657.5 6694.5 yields 0.5 angstrom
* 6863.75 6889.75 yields 0.8 angstrom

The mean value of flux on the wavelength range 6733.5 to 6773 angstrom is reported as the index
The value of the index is 15.8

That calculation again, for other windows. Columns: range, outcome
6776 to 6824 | 15.6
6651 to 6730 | 16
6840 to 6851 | 15.4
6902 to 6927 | 15.3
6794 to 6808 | 15.6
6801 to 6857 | 15.5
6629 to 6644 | 16.3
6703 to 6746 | 15.9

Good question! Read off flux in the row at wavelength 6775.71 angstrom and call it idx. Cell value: 15.8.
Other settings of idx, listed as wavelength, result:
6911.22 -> 15.7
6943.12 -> 16.2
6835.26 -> 16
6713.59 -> 16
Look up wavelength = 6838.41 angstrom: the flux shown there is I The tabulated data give 15.4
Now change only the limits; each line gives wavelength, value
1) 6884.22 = 14.8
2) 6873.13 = 14.9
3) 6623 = 16.6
